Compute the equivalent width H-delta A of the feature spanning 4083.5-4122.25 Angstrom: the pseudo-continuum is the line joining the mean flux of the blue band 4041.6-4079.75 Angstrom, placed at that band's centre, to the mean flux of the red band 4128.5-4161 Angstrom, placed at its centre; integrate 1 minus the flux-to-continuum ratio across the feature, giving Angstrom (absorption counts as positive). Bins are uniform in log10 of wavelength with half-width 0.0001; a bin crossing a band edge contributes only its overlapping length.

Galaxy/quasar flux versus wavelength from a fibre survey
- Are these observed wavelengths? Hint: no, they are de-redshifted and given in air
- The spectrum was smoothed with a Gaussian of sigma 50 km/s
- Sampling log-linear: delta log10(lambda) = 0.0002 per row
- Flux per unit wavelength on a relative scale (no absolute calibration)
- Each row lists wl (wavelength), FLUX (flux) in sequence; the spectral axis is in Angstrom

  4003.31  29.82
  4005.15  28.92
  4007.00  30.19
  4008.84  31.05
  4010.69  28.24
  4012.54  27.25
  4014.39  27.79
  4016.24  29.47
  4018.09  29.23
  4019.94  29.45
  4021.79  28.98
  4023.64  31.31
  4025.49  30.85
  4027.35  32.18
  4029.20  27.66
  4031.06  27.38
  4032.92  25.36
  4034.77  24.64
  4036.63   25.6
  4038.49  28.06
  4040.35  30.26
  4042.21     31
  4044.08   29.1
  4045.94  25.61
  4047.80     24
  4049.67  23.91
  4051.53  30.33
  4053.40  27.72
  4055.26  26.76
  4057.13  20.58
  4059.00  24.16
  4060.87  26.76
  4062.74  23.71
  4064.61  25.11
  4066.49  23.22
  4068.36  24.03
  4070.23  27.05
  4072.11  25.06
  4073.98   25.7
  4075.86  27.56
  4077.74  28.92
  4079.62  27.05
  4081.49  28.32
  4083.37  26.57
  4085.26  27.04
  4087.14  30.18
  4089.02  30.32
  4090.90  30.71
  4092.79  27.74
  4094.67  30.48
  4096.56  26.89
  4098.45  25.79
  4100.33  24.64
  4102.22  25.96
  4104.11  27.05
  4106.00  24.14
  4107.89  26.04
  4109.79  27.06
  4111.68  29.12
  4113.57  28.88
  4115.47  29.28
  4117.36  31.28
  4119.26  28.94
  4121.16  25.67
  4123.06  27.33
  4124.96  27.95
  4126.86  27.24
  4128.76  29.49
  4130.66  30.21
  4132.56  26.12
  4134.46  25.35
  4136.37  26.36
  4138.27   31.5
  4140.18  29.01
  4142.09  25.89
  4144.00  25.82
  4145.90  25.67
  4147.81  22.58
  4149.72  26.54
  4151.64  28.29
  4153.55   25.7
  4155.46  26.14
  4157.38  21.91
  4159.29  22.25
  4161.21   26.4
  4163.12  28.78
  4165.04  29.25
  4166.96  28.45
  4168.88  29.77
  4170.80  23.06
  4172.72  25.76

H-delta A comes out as -2.47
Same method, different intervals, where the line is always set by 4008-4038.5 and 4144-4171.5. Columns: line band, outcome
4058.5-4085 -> 1.6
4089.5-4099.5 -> -0.4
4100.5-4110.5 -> 0.4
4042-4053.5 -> 0.4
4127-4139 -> -0.7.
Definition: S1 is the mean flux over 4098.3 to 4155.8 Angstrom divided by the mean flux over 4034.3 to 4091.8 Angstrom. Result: 1.0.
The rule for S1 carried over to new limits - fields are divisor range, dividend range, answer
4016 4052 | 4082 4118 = 0.99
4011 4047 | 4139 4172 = 0.92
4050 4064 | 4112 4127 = 1.11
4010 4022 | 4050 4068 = 0.88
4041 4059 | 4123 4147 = 1.04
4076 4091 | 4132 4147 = 0.95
